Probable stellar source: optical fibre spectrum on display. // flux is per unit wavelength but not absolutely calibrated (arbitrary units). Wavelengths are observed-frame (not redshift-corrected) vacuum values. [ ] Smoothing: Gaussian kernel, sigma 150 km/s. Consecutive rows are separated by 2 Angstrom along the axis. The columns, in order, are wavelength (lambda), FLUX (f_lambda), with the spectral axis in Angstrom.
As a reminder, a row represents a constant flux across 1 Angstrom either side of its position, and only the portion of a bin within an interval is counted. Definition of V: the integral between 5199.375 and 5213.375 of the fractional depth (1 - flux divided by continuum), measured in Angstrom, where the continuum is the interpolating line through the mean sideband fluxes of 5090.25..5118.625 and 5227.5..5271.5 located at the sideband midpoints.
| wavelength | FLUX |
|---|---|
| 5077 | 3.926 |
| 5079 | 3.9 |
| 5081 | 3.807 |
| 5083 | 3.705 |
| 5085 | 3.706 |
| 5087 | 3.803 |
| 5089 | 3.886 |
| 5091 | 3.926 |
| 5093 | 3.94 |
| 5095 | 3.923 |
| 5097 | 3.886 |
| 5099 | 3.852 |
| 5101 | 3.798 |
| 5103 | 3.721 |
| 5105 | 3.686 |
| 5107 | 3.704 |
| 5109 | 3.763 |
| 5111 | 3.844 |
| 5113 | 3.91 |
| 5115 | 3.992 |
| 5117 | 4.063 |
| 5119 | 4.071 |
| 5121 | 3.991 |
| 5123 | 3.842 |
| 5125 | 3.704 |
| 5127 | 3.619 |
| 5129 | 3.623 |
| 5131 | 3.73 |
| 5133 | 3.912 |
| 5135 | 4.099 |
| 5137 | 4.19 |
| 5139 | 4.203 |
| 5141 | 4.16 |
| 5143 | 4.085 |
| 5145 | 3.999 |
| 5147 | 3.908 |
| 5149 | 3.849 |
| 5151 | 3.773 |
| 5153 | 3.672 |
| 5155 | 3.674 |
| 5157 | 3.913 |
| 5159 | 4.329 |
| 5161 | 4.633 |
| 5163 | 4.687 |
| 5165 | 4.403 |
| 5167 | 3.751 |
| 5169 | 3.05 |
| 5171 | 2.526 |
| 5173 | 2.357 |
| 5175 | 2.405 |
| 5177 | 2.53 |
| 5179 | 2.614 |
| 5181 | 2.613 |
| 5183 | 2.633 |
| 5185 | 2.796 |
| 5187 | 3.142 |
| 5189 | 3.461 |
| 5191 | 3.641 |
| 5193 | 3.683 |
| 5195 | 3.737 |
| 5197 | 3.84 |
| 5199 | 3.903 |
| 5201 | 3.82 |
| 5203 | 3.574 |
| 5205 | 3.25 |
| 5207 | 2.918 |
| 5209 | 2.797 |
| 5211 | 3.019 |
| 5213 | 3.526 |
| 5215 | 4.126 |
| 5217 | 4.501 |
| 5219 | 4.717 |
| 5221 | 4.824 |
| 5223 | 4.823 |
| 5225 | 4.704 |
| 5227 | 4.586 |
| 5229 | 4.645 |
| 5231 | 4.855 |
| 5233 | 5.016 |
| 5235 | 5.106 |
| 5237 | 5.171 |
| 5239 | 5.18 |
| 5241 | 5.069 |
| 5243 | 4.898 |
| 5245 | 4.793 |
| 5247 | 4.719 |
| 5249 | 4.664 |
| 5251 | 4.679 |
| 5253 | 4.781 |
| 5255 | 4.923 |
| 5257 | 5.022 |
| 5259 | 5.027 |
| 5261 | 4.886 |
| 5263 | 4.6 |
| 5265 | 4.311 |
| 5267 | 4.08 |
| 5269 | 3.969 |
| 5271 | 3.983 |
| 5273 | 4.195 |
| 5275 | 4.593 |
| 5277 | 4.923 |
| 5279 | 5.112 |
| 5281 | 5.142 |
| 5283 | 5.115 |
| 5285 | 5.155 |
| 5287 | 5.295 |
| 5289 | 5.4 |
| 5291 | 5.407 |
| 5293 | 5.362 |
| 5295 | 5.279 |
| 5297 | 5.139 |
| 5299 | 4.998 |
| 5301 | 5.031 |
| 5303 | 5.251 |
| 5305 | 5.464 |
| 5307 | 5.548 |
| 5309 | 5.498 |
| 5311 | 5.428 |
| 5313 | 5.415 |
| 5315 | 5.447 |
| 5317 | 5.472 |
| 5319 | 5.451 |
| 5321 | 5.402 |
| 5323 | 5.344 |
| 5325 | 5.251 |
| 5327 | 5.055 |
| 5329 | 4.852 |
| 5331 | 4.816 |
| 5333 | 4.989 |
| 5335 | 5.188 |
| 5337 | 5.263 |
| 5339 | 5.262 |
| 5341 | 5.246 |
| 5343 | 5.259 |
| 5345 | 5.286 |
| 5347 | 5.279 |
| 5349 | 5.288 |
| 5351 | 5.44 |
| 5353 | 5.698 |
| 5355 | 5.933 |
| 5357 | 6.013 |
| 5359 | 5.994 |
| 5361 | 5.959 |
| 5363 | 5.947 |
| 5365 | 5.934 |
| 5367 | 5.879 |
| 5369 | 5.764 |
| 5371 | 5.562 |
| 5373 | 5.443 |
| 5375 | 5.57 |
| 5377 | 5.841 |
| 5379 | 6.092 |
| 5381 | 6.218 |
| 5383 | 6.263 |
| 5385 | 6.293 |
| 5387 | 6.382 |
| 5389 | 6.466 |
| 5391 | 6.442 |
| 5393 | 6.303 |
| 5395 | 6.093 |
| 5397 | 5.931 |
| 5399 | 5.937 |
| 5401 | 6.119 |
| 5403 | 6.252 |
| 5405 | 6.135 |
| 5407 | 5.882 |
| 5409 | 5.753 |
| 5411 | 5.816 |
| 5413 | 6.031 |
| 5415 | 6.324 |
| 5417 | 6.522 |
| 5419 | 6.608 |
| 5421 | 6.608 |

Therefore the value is 3.7 Angstrom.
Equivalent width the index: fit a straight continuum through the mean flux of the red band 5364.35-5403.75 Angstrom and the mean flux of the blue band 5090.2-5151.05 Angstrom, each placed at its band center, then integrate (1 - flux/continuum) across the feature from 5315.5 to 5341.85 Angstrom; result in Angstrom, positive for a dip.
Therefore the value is 1.8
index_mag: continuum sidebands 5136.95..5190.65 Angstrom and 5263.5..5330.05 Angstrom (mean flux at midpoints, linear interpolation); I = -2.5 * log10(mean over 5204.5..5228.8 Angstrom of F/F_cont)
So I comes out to 0.03 mag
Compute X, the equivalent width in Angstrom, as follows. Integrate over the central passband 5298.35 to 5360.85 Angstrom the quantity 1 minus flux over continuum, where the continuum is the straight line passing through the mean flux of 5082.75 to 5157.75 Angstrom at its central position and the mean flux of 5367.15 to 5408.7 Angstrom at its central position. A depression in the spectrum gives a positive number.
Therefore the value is 2.3 Angstrom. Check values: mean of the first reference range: 3.87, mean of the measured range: 5.36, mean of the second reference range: 6.04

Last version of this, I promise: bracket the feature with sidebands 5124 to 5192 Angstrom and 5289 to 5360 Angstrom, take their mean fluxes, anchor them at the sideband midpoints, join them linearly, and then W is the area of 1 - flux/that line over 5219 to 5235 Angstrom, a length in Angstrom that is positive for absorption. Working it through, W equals -1.80 Angstrom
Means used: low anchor 3.58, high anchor 5.35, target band 4.8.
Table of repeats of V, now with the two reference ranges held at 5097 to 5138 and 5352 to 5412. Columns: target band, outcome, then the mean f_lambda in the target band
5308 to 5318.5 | 0.0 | 5.45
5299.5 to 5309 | 0.1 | 5.32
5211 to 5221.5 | 1.1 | 4.19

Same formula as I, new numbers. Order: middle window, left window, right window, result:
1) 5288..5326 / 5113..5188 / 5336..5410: -0.032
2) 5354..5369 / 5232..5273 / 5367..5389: -0.025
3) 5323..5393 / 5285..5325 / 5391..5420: 0.021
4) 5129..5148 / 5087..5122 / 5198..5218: -0.068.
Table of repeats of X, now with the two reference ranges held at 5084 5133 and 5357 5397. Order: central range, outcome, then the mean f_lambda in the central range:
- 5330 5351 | 1.93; 5.2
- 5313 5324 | 0.24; 5.42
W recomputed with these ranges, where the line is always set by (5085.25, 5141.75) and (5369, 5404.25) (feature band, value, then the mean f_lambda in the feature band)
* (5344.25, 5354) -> 0.6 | 5.4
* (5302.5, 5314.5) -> 0.0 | 5.44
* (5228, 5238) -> -0.2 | 4.96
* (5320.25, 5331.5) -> 0.9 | 5.13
